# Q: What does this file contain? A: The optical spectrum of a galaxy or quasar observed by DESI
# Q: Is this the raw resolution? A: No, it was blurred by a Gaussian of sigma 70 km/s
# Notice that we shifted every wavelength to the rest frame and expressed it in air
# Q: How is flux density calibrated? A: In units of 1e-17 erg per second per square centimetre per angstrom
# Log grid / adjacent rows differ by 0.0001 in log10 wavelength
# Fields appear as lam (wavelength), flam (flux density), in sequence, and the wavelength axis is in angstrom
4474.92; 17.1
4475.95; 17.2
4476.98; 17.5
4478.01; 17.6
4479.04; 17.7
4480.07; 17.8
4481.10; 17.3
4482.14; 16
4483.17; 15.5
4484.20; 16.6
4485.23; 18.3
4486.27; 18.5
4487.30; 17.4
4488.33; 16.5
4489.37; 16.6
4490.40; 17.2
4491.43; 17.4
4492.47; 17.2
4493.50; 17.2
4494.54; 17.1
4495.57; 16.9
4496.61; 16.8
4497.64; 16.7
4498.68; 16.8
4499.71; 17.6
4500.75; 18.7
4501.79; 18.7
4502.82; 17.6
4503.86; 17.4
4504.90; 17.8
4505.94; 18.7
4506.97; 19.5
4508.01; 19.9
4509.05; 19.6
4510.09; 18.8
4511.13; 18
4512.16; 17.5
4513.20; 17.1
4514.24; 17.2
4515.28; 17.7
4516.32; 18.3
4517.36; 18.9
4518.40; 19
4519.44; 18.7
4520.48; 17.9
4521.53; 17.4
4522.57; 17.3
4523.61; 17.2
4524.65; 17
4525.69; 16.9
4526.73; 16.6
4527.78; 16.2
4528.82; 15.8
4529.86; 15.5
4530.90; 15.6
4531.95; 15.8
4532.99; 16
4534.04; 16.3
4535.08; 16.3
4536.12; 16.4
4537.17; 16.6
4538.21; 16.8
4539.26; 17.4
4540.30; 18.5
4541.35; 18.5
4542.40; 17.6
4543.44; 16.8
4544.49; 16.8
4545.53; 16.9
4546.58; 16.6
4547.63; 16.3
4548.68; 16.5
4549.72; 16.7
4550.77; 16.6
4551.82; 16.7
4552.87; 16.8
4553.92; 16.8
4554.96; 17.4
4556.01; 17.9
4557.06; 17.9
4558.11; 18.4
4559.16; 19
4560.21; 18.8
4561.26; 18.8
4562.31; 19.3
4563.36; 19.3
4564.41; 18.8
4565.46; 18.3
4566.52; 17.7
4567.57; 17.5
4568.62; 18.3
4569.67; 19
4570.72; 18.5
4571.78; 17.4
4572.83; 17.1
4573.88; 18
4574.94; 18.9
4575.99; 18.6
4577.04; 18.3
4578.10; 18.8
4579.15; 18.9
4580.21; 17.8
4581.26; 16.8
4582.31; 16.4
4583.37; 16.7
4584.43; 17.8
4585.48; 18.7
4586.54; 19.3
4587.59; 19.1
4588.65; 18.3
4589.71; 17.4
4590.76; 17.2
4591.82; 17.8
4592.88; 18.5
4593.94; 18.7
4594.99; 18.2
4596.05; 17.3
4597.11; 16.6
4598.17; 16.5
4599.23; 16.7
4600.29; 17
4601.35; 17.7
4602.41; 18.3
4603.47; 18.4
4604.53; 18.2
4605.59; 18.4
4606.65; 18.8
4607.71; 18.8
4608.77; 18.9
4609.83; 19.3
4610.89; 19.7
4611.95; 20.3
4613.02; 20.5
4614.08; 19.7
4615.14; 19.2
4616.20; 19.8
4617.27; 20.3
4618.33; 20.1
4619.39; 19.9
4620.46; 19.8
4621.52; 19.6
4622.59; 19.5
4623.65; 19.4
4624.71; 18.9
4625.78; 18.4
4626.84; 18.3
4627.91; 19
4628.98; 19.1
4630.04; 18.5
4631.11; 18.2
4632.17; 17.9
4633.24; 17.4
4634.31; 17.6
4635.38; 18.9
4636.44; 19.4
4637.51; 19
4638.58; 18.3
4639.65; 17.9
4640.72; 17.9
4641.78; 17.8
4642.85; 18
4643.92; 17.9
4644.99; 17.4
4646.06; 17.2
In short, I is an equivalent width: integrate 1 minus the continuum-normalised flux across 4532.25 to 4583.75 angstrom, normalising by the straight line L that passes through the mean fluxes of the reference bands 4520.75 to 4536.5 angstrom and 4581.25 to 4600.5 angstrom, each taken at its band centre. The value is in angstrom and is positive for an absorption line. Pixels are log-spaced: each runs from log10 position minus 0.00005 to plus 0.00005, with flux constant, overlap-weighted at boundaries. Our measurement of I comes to -1.7 angstrom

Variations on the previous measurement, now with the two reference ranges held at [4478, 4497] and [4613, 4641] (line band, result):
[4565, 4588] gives 0.27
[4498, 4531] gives -0.49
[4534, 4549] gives 0.72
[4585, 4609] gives 0.70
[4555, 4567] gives -0.28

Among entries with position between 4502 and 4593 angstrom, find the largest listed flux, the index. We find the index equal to 19.9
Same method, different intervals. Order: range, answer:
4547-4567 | 19.3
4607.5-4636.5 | 20.5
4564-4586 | 19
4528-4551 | 18.5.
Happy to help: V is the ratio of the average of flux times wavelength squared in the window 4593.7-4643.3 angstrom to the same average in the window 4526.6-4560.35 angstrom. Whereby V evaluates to 1.14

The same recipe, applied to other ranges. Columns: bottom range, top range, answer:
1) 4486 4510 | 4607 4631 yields 1.15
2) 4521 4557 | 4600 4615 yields 1.16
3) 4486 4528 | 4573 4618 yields 1.08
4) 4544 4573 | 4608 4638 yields 1.11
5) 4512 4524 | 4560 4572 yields 1.06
